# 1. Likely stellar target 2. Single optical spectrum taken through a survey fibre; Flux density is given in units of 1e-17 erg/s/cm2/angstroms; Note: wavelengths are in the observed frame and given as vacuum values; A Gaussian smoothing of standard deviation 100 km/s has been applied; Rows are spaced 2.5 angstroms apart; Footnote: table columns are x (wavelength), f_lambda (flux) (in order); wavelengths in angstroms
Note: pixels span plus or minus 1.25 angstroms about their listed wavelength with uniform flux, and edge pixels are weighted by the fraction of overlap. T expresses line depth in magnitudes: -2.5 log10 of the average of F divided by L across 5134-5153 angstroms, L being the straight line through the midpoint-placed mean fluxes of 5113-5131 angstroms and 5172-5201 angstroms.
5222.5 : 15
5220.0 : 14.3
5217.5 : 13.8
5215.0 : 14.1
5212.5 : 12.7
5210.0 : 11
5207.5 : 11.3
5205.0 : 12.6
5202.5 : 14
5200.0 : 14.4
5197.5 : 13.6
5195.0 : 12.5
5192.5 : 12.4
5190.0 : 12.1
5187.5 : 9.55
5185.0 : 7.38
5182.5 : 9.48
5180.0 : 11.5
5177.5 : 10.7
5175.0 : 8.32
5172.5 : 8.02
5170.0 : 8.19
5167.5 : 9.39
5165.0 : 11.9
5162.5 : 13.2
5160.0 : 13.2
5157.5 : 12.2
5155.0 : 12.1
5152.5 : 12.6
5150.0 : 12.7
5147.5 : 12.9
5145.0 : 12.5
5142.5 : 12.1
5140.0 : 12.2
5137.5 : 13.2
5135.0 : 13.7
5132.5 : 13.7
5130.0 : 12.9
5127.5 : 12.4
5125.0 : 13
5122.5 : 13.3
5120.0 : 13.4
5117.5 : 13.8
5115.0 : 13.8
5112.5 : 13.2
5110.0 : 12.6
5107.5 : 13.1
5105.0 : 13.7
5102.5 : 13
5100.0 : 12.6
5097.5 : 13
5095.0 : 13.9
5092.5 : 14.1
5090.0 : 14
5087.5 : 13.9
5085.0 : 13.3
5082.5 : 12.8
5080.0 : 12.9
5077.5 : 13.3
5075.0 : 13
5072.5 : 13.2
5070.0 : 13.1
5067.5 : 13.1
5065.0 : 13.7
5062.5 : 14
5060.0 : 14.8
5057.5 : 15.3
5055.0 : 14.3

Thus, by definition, -0.025 mag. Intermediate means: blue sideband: 13.2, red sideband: 10.9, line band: 12.7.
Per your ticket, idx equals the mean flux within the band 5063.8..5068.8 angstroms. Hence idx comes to 13.4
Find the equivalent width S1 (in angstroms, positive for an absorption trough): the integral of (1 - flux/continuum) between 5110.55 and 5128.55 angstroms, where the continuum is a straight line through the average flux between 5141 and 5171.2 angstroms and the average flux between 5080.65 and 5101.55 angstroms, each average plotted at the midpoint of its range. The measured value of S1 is -0.7 angstroms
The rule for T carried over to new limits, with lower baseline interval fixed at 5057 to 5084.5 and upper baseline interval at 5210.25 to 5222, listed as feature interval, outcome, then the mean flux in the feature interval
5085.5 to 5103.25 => 0.00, 13.5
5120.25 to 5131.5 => 0.05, 13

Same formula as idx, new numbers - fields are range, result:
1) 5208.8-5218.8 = 12.9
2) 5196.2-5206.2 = 13.6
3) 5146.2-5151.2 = 12.8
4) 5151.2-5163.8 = 12.7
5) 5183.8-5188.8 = 8.51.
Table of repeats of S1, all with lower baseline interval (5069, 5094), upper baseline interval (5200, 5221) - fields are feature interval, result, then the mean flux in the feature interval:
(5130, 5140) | 0.0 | 13.3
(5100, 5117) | 0.1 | 13.2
